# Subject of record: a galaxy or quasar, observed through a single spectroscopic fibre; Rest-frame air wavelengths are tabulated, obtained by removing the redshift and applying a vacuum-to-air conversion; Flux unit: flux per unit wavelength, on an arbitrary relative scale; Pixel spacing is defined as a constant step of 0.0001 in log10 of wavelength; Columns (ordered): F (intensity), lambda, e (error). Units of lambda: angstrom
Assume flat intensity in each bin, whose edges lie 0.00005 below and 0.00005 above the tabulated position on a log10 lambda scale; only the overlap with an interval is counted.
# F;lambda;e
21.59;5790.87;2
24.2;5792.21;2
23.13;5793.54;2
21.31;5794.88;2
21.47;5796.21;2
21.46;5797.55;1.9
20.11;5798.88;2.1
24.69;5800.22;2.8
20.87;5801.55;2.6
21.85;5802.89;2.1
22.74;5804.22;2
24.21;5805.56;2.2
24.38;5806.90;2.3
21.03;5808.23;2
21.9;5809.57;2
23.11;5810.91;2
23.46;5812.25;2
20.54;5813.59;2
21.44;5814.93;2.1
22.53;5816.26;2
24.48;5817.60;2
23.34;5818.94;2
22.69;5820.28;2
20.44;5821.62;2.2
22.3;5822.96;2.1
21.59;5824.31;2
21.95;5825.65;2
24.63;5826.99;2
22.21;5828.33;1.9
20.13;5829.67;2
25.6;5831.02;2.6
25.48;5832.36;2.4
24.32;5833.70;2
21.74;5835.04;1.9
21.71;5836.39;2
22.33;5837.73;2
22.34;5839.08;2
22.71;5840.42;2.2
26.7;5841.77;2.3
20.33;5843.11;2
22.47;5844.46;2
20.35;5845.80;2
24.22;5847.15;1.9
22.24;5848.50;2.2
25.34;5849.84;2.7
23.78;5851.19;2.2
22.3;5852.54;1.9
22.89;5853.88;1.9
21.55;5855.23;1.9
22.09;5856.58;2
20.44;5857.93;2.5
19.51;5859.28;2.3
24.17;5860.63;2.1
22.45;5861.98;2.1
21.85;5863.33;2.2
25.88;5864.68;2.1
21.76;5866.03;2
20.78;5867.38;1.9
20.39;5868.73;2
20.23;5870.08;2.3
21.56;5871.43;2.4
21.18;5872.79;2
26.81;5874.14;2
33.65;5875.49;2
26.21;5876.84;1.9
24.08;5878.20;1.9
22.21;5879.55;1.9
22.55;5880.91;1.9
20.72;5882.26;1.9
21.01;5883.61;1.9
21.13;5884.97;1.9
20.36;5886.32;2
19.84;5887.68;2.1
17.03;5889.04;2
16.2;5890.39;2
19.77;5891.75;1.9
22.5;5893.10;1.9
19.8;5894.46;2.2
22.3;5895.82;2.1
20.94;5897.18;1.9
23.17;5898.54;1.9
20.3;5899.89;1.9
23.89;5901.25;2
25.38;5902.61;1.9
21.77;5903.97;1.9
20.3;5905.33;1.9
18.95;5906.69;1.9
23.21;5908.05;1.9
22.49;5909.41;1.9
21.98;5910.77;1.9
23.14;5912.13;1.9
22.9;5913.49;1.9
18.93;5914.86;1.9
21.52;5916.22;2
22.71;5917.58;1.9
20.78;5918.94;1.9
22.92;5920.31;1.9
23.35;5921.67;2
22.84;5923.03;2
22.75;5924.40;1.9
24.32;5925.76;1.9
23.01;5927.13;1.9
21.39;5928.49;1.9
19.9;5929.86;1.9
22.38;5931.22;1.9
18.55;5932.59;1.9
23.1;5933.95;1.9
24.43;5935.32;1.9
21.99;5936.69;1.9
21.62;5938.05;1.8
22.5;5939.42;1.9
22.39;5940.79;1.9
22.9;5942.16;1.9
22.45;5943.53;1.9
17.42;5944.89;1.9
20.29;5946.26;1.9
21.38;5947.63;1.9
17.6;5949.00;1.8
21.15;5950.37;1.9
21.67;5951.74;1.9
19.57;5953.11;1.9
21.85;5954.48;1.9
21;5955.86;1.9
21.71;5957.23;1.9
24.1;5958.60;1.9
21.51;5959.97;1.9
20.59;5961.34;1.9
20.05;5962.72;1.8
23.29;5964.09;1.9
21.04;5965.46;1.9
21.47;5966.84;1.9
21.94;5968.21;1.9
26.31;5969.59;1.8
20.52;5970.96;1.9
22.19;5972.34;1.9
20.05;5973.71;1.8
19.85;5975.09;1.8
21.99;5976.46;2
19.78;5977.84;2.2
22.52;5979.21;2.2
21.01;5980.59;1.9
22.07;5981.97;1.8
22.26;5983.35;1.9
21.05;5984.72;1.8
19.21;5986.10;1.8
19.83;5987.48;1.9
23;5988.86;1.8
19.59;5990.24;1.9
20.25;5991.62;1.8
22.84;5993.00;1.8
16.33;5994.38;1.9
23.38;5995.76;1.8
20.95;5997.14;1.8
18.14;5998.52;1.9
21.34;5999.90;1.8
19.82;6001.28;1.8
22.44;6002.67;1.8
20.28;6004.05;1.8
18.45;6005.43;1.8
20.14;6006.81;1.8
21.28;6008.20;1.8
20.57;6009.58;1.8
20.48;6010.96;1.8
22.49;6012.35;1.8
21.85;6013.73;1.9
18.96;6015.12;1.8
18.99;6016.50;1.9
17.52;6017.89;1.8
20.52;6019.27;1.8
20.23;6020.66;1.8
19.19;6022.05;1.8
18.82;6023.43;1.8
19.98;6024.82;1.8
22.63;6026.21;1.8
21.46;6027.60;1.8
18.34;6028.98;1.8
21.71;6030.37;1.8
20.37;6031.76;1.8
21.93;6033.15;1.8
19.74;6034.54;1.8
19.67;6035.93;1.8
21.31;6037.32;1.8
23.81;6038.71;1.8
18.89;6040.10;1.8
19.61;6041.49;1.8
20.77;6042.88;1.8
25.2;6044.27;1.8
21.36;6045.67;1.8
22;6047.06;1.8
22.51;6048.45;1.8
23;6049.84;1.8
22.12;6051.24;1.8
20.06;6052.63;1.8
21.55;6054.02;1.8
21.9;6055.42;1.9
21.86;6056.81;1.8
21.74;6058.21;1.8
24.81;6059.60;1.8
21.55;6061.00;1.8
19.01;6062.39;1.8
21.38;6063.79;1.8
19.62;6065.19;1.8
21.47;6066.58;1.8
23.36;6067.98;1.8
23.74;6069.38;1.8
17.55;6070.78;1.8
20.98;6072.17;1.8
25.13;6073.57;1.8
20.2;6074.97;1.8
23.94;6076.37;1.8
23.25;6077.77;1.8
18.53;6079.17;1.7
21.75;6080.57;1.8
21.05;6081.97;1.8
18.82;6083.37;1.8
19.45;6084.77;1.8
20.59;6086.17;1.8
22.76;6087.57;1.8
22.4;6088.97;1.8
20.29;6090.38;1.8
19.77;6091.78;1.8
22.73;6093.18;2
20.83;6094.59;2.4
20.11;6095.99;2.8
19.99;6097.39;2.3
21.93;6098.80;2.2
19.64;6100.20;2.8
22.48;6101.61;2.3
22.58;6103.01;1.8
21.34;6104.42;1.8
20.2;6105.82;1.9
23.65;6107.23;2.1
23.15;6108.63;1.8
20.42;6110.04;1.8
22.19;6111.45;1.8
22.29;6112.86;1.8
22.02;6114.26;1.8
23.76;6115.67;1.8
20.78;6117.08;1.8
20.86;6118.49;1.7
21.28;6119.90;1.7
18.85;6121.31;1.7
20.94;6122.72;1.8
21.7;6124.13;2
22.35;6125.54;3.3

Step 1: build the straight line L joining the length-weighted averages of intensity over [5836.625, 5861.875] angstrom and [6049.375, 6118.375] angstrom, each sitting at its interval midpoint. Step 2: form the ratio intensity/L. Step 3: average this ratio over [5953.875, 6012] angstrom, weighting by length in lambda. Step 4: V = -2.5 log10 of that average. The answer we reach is 0.04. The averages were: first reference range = 22.5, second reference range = 21.5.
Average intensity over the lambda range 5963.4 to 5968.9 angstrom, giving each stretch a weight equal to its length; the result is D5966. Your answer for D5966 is 21.9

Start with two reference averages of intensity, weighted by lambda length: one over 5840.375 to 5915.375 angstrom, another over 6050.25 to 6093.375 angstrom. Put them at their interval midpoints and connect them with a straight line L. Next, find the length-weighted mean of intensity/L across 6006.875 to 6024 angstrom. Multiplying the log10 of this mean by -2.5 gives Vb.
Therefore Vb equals 0.08 mag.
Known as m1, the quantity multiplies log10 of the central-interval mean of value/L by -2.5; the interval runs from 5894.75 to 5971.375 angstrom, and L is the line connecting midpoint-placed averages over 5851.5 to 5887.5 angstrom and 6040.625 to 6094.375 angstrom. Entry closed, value 0.02 mag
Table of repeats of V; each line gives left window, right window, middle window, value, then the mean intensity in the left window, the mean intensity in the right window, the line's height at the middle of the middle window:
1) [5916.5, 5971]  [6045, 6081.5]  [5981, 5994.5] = 0.05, 21.8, 21.7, 21.8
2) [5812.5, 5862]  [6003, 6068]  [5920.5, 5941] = -0.03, 22.6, 20.9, 21.8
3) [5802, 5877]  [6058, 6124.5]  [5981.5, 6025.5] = 0.08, 22.8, 21.4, 21.9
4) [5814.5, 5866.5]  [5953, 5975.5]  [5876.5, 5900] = 0.06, 22.7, 21.7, 22.3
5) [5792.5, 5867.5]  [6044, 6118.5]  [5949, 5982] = 0.03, 22.5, 21.6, 22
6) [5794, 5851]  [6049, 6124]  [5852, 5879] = -0.03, 22.6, 21.4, 22.4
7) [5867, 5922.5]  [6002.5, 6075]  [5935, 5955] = 0.02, 21.9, 21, 21.6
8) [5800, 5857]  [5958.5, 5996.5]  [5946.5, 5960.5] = 0.02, 22.7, 21.3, 21.5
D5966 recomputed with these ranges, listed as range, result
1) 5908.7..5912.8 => 22.6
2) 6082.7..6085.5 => 19.2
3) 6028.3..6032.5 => 20.1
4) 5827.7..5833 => 23.3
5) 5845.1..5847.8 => 22.3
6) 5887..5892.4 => 18.2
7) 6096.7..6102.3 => 21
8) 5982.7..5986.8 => 20.8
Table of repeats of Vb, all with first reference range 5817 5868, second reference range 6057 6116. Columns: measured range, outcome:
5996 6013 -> 0.06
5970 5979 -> 0.05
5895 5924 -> 0.01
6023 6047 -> 0.04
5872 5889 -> -0.03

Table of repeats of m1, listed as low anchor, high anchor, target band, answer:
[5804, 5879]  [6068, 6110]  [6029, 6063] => 0.01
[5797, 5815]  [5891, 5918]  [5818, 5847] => -0.03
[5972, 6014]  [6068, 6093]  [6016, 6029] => 0.06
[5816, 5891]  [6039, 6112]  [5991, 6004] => 0.06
